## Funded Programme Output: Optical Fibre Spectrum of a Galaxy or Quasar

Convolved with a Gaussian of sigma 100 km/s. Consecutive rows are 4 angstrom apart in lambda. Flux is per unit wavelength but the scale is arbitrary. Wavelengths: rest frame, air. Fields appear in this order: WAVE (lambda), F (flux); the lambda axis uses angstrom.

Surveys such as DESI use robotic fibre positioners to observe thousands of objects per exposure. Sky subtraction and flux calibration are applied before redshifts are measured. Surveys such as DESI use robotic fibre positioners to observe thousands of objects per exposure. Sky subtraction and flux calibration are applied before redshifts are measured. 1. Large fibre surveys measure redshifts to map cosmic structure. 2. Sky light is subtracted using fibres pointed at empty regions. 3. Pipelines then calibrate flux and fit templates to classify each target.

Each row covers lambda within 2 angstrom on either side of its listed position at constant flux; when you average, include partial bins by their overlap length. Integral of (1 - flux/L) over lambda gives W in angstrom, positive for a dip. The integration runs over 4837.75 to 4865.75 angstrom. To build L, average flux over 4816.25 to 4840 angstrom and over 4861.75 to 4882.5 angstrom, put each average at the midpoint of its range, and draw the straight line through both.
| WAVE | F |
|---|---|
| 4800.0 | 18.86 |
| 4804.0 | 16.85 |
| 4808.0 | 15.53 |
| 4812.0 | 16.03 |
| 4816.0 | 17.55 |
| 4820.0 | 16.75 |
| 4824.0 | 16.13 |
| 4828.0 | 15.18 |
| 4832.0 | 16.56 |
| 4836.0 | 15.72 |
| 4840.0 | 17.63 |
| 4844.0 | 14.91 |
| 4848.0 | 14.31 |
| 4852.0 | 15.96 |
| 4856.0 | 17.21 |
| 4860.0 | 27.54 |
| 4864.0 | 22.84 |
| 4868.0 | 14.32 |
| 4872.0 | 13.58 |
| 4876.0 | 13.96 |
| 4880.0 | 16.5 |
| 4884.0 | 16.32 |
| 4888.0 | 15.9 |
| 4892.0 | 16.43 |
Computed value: -3.80 angstrom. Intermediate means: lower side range 16.3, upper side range 16.4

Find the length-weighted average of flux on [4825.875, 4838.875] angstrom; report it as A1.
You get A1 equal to 15.9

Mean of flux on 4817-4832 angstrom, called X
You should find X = 16.2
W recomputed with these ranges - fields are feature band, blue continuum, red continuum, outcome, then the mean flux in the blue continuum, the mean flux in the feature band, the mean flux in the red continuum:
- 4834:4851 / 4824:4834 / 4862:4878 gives 0.36 angstrom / 15.9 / 15.7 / 16.2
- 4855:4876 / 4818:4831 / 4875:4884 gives -3.95 angstrom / 16.1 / 18.7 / 15.6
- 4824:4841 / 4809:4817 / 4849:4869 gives 1.57 angstrom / 16.5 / 16.2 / 19.6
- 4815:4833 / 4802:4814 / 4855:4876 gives 0.51 angstrom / 16.1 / 16.4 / 18.7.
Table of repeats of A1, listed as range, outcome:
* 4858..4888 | 17.7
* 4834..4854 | 15.7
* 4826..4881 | 16.9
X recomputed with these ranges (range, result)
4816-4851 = 16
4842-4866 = 18.8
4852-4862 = 21.1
